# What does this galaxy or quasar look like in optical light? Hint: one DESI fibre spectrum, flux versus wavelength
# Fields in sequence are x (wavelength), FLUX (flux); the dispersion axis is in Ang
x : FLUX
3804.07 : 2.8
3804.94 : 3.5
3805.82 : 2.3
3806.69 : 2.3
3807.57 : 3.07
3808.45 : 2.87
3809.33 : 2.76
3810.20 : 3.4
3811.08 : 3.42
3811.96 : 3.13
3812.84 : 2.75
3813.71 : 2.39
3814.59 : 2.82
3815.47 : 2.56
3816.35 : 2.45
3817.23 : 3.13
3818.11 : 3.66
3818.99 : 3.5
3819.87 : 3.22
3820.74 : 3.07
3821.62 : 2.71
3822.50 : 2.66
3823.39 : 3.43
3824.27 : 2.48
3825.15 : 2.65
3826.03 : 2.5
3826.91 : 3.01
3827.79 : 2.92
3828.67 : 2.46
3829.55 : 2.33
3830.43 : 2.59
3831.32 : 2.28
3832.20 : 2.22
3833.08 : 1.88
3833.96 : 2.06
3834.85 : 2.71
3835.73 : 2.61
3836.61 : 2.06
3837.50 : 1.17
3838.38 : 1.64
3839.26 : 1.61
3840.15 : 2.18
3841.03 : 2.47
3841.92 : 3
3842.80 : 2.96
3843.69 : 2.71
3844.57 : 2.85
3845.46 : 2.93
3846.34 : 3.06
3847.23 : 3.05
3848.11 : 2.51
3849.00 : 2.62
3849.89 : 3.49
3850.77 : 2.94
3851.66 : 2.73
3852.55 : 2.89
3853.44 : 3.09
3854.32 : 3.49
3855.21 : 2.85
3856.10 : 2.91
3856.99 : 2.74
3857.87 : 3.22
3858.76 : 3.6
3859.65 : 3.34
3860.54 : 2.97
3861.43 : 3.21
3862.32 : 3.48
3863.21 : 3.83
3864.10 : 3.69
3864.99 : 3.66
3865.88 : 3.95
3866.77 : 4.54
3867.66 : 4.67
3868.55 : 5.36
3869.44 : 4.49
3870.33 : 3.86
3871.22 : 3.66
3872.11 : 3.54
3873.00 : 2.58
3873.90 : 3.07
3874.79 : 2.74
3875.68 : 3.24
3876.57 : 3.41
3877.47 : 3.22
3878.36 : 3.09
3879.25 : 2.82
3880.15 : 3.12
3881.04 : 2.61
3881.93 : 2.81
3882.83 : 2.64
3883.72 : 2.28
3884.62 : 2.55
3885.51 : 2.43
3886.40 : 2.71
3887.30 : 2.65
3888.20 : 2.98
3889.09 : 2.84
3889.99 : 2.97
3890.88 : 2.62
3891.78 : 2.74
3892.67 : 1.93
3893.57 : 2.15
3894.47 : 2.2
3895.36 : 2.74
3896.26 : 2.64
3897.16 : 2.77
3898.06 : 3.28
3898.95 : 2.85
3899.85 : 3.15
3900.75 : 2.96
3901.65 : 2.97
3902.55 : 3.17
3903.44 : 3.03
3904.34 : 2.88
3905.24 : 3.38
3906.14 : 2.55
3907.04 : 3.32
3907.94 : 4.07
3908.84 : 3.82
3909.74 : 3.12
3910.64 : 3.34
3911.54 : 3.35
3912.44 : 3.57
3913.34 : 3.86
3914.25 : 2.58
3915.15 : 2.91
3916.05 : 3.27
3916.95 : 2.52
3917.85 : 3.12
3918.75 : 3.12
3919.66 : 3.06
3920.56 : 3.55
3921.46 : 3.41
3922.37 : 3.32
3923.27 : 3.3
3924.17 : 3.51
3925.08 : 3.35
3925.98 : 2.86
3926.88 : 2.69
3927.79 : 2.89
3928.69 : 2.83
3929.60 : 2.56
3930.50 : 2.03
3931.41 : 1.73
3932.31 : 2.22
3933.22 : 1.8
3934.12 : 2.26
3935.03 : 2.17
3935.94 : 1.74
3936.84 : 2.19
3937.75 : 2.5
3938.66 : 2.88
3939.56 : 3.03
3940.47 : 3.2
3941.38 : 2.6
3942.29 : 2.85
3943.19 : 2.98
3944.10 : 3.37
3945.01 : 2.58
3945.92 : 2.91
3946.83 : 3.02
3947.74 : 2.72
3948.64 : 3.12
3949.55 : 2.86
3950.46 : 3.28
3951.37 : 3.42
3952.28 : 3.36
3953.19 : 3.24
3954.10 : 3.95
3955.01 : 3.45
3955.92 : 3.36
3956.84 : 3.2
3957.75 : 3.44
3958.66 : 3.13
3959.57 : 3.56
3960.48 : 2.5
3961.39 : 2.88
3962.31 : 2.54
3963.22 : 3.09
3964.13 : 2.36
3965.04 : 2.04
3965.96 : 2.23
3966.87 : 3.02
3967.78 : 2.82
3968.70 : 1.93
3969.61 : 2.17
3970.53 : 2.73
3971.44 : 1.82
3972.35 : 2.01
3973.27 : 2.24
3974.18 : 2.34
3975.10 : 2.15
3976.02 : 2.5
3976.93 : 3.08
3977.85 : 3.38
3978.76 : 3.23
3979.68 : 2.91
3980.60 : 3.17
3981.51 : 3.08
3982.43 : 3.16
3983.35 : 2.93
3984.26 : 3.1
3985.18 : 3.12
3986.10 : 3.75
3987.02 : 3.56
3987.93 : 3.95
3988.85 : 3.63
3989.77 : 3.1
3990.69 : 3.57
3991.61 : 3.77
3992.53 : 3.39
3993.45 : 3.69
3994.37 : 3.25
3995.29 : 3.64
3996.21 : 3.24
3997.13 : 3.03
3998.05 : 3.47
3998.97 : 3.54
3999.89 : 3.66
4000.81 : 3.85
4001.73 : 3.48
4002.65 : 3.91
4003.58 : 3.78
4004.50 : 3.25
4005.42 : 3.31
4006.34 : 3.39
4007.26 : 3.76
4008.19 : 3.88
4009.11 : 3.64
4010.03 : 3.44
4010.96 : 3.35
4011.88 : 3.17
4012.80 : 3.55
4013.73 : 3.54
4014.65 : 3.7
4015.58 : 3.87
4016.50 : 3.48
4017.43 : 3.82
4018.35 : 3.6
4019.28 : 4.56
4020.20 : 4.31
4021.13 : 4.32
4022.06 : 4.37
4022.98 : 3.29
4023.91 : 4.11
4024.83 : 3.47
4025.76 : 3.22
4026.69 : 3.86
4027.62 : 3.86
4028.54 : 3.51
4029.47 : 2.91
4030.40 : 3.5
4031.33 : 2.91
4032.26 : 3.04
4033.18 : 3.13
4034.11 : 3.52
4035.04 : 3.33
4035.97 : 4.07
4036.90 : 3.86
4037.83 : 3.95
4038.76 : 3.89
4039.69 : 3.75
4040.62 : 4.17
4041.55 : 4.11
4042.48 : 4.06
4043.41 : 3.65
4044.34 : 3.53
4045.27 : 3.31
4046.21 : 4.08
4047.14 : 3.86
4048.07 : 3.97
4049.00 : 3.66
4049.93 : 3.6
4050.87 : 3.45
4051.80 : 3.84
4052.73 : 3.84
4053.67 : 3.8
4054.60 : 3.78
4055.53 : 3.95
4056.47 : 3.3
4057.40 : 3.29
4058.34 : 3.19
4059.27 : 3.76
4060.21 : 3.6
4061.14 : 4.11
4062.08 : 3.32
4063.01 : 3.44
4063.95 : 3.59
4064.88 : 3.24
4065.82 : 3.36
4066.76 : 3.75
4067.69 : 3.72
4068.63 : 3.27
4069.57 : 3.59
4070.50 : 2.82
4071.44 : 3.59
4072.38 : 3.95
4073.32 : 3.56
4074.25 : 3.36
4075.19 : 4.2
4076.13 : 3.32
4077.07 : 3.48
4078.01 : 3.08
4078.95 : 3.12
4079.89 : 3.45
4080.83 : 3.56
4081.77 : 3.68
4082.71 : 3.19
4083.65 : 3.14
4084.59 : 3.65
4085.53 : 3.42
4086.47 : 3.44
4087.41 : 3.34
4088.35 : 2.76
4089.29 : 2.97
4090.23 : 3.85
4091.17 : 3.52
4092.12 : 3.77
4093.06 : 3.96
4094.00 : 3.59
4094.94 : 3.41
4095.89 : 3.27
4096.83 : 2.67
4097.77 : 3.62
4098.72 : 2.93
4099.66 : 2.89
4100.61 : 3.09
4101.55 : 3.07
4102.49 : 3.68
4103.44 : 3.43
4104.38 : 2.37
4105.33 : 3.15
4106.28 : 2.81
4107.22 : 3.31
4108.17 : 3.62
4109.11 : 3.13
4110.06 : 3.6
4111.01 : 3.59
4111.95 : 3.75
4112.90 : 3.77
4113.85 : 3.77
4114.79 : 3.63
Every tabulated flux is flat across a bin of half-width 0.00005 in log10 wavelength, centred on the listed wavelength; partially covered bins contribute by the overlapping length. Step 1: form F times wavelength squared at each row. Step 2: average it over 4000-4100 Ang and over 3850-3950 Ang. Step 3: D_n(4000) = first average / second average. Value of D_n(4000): 1.3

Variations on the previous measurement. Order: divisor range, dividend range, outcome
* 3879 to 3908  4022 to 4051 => 1.40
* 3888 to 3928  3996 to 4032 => 1.25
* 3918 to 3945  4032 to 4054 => 1.43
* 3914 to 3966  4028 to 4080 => 1.32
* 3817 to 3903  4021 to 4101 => 1.34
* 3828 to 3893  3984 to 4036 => 1.31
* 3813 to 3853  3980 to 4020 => 1.45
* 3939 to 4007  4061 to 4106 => 1.16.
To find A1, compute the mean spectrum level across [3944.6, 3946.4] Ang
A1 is 2.75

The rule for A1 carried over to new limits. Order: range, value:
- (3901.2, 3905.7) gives 3.09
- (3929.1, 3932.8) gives 2.14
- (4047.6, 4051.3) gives 3.67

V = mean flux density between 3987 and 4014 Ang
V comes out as 3.53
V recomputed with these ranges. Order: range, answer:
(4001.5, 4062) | 3.67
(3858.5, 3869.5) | 3.89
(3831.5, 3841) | 2.04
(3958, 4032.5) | 3.27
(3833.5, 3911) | 3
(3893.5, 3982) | 2.88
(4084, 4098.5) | 3.41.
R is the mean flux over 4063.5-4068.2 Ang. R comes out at 3.53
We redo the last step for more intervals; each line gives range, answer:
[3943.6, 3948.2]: 2.92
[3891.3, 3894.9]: 2.26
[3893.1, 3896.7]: 2.43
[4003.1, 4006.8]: 3.43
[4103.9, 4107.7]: 2.91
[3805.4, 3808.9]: 2.63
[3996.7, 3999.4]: 3.35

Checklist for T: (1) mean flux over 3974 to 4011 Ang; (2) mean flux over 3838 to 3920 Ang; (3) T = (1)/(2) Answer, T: 1.10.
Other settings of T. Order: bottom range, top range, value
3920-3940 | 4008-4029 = 1.40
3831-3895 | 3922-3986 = 0.96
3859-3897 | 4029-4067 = 1.15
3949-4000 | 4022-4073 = 1.18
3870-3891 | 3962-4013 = 1.07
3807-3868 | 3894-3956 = 1.02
